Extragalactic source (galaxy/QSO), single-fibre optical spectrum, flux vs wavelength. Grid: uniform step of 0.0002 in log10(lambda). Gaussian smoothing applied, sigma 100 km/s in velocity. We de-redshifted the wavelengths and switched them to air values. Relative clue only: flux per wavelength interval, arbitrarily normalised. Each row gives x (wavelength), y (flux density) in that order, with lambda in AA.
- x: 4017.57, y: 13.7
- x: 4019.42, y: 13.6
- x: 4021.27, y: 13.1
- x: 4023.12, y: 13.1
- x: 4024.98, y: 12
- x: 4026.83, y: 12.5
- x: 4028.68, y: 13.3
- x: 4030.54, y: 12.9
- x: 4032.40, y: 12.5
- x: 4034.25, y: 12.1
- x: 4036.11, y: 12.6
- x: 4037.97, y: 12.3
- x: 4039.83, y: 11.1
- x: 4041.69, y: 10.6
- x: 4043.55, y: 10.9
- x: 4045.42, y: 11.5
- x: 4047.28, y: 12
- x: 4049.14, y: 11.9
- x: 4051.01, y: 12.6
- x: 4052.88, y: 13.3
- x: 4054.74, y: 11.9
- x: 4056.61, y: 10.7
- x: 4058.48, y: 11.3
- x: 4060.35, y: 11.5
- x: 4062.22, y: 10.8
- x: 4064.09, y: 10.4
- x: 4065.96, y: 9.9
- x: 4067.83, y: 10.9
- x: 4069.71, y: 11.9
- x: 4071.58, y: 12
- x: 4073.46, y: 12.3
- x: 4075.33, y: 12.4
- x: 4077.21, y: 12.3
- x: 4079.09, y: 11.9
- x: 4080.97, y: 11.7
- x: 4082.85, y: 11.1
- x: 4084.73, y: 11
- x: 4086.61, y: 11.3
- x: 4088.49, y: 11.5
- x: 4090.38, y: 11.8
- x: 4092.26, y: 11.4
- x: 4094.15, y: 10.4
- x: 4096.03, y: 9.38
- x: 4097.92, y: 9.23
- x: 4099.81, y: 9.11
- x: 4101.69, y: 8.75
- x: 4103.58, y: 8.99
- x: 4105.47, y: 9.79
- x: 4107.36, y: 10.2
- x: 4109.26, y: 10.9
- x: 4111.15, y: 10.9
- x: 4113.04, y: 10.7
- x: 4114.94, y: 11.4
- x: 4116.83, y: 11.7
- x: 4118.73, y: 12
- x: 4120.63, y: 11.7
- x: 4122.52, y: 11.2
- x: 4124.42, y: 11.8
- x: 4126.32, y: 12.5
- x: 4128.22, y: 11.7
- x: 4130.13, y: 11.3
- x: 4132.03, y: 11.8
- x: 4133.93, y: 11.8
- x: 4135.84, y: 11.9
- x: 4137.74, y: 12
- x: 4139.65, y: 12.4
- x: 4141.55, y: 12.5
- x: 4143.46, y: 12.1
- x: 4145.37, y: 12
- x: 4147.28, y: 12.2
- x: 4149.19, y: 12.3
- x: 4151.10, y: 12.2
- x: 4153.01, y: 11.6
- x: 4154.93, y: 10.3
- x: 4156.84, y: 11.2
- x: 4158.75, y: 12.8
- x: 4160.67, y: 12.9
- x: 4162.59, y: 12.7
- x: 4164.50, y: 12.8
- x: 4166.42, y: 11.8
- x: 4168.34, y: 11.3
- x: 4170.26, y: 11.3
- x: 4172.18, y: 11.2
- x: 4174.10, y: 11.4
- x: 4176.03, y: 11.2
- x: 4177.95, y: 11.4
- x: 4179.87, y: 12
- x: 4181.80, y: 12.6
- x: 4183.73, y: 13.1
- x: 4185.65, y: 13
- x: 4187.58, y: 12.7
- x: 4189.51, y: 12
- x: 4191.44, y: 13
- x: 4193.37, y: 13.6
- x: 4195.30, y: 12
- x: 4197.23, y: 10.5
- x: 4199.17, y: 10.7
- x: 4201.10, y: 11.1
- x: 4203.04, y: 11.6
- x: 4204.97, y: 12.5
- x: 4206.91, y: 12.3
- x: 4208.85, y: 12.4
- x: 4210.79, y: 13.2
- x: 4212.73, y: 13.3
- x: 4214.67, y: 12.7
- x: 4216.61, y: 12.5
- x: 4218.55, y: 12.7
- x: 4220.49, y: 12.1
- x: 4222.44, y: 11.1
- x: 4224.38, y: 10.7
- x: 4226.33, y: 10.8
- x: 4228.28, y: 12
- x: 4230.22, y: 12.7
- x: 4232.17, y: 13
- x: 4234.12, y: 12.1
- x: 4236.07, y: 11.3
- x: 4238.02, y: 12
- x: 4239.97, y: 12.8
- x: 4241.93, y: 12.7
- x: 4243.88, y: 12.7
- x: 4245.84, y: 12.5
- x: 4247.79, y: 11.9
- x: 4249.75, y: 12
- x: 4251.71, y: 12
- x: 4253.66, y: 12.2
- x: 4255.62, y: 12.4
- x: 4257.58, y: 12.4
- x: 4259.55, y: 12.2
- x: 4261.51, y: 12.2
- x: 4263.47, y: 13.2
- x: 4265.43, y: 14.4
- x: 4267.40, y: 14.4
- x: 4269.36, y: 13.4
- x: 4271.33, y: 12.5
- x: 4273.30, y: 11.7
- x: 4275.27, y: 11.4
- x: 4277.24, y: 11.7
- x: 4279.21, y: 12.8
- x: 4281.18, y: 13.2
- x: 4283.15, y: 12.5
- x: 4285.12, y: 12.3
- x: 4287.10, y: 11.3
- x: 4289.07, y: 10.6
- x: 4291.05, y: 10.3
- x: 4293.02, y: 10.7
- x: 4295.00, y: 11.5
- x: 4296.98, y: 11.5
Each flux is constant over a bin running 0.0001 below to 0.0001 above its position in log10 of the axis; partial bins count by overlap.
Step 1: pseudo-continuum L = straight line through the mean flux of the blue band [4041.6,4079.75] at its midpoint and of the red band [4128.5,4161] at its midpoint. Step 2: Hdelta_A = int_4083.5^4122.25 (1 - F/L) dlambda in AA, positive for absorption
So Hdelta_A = 3.8 AA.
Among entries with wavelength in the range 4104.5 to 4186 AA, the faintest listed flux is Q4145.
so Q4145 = 9.79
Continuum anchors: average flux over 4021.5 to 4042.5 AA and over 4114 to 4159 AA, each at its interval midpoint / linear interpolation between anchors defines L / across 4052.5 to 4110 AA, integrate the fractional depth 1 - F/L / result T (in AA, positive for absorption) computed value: 5.5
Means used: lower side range 12.3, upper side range 11.8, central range 10.9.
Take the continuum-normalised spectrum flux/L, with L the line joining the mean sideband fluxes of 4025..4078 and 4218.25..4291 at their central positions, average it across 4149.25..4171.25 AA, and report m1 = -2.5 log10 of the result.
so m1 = 0.01 mag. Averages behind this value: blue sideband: 11.8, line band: 11.9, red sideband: 12.2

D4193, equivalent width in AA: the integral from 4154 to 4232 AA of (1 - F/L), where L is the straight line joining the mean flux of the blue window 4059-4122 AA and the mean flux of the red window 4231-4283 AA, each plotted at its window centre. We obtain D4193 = -0.89 AA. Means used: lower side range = 11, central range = 12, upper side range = 12.5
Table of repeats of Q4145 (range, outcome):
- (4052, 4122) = 8.75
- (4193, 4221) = 10.5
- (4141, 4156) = 10.3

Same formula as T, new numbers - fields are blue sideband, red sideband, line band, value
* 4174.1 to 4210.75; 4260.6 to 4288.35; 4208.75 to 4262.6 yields 0.6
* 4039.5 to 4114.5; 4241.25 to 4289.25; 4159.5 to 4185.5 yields -0.6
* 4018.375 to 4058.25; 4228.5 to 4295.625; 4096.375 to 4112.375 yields 3.3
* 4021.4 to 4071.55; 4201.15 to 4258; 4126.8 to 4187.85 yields 0.4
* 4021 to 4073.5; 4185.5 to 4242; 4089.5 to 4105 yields 2.7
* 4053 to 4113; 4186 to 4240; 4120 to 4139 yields -0.7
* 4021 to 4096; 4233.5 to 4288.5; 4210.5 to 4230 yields 0.3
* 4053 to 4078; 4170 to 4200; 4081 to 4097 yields 0.8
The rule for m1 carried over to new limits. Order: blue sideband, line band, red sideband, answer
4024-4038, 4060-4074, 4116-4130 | 0.099 mag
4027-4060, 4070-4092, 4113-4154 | 0.017 mag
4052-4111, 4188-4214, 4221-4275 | -0.022 mag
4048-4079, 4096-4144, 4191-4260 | 0.069 mag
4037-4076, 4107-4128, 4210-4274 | 0.039 mag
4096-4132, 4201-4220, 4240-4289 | -0.056 mag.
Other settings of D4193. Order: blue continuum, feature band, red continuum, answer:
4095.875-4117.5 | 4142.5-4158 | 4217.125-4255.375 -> -1.4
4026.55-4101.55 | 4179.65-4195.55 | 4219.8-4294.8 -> -1.1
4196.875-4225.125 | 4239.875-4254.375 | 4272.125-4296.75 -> -0.6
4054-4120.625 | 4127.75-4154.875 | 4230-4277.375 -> -1.1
